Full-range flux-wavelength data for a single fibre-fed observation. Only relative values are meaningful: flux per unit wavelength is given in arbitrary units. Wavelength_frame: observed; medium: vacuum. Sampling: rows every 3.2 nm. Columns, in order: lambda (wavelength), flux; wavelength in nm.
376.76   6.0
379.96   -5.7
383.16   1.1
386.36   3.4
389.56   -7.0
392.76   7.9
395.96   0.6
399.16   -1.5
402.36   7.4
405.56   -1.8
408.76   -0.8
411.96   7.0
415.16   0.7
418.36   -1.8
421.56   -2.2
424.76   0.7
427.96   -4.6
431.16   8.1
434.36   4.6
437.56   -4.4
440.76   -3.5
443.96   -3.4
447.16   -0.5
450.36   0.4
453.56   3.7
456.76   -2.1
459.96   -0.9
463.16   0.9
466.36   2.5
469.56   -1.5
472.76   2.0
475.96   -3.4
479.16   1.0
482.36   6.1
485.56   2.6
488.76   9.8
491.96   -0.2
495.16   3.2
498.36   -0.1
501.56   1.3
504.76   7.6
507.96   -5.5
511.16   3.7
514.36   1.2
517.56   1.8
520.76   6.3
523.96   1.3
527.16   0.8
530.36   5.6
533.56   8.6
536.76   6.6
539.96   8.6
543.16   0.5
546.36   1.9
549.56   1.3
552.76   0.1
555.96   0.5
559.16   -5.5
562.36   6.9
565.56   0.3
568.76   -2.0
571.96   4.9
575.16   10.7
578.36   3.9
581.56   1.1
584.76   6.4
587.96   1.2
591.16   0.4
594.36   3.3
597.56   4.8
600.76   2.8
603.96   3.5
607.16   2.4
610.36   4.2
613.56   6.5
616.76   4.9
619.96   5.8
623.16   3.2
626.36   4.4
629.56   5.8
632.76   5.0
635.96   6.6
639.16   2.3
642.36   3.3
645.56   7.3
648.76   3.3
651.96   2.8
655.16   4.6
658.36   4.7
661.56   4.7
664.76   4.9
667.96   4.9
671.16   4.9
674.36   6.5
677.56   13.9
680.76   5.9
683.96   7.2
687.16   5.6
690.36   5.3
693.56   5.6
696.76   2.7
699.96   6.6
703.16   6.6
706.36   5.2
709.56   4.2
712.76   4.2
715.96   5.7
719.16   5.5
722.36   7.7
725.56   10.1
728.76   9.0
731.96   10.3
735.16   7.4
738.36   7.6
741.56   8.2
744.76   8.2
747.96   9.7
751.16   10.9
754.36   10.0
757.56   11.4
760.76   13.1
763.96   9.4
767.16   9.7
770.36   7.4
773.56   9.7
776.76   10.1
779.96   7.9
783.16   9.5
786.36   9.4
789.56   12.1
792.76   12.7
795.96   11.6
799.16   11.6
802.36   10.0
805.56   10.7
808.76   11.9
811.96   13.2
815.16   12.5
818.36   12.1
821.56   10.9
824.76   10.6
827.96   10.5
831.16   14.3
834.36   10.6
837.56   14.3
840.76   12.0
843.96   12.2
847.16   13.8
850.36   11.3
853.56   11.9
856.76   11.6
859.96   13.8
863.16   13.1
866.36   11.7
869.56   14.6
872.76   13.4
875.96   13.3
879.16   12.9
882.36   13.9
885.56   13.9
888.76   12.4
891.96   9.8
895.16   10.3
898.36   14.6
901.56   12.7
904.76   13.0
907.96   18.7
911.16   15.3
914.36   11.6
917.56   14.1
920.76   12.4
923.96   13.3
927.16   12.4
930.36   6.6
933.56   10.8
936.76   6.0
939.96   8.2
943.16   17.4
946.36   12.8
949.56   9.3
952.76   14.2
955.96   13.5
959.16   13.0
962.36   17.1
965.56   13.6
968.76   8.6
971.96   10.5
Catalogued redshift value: 0.814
